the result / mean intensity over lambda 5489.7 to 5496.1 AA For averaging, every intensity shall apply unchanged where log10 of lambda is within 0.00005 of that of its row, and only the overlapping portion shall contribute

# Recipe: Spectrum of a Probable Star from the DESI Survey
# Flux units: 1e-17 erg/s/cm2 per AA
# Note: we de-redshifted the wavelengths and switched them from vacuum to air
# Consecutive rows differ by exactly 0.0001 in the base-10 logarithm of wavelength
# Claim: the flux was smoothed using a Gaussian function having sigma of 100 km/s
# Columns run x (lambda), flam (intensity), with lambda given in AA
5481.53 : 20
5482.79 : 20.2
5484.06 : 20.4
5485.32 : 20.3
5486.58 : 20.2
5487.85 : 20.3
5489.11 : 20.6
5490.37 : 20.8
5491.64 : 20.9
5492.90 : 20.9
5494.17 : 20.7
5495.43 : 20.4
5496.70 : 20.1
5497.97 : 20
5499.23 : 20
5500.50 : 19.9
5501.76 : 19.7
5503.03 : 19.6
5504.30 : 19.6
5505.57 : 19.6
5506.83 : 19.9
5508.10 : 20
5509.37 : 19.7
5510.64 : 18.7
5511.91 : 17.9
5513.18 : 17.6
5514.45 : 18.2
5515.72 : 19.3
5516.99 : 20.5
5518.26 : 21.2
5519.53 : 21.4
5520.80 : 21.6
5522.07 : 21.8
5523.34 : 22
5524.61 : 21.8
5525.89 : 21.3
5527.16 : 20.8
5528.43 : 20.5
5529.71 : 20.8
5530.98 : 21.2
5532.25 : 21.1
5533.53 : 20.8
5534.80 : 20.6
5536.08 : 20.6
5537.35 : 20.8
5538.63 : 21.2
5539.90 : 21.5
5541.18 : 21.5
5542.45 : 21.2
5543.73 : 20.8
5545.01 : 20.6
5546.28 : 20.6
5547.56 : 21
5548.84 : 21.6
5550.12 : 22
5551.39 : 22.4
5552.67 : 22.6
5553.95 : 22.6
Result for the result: 20.7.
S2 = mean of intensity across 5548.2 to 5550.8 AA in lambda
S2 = 21.9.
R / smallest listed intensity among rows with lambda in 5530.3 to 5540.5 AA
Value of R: 20.6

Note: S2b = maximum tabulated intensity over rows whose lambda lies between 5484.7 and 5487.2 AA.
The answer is 20.3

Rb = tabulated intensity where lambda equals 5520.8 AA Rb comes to 21.6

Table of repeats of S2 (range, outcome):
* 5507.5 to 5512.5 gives 19.1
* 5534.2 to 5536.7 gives 20.6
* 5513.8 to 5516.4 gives 18.8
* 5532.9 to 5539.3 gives 20.8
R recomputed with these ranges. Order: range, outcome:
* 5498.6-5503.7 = 19.6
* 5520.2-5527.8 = 20.8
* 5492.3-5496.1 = 20.4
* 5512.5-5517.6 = 17.6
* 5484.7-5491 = 20.2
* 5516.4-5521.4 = 20.5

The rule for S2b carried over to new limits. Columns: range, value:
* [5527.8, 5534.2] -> 21.2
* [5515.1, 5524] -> 22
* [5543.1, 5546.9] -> 20.8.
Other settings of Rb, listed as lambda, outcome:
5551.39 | 22.4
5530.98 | 21.2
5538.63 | 21.2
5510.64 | 18.7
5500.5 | 19.9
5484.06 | 20.4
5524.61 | 21.8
